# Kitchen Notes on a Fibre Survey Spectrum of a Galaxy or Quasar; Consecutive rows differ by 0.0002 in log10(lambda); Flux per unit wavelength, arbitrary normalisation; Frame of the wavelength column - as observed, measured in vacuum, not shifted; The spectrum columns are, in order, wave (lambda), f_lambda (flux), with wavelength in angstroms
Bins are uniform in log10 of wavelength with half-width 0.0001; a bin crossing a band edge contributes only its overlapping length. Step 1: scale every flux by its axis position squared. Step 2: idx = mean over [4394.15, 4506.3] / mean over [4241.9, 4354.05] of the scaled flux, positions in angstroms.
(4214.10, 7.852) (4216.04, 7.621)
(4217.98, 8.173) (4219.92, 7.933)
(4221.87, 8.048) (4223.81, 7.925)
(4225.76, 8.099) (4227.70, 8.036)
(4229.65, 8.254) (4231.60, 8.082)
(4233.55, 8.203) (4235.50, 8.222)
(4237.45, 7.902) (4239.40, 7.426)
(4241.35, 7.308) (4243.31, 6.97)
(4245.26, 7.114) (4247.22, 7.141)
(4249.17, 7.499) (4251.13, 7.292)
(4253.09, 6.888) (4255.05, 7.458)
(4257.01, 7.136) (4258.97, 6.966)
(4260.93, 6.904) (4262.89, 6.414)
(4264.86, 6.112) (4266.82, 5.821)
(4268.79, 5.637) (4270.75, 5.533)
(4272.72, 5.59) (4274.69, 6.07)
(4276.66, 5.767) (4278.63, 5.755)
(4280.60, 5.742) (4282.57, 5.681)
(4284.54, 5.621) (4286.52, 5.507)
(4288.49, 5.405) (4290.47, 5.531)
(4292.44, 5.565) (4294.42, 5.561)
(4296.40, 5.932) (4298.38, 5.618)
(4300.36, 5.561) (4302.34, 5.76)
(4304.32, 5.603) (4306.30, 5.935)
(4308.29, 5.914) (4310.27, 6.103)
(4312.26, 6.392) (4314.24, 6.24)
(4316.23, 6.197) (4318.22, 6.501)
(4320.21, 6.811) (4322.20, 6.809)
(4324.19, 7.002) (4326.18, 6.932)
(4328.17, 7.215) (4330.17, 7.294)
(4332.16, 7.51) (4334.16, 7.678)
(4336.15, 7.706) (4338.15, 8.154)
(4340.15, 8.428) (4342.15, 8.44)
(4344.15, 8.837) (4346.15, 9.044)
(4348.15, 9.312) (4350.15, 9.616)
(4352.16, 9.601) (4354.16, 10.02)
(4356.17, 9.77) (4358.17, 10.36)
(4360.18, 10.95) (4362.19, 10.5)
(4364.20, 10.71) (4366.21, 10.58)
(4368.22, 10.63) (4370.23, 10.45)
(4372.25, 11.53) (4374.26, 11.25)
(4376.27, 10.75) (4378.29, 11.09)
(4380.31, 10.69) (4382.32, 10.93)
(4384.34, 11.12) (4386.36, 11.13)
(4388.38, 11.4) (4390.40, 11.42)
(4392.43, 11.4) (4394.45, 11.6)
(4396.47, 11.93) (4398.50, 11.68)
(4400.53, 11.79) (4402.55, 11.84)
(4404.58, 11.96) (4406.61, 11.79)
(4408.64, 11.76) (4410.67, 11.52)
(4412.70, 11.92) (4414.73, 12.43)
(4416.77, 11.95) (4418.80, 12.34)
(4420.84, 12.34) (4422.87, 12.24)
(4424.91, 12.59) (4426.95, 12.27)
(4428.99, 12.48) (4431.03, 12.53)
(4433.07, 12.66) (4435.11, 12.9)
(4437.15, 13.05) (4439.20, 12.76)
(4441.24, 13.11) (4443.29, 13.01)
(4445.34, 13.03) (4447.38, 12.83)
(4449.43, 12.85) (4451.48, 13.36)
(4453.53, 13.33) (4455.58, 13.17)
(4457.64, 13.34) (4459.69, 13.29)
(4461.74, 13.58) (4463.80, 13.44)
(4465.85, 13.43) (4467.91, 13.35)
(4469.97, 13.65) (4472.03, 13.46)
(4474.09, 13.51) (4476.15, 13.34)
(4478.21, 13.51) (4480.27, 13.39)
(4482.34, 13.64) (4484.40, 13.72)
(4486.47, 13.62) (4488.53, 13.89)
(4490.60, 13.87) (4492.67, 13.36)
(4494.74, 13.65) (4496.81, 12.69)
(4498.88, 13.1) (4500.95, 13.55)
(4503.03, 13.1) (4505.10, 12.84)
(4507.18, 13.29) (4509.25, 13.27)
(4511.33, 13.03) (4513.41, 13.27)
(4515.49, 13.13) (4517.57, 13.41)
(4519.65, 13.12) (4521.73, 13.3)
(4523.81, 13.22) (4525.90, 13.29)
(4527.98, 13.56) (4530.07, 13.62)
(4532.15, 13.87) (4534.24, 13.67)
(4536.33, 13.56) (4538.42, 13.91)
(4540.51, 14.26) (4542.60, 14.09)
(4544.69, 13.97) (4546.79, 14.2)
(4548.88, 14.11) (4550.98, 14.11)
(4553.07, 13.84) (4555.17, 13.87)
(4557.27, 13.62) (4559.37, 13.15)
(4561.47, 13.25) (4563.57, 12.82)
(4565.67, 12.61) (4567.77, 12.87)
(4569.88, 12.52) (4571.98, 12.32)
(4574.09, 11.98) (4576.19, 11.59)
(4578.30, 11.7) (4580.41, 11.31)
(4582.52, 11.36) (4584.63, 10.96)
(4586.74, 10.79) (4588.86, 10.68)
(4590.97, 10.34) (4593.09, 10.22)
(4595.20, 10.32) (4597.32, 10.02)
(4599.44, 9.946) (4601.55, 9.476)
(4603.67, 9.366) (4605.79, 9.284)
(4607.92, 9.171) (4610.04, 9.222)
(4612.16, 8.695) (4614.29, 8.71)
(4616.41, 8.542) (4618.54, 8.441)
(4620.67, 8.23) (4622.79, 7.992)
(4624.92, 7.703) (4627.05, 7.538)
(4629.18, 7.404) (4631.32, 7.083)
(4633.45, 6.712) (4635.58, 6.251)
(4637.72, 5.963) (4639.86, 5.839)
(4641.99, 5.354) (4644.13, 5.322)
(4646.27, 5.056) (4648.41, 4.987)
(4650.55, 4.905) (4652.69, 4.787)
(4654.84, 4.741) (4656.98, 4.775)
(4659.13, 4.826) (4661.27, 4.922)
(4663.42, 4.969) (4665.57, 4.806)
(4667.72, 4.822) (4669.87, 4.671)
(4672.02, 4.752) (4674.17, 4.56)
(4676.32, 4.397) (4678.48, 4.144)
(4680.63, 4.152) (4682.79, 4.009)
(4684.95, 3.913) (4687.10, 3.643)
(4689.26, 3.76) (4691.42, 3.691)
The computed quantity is 2.04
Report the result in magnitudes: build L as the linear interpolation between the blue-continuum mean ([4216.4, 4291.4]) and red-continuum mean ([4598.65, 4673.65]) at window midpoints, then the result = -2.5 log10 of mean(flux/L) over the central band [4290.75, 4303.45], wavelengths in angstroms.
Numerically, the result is 0.21 mag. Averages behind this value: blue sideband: 6.88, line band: 5.66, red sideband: 6.69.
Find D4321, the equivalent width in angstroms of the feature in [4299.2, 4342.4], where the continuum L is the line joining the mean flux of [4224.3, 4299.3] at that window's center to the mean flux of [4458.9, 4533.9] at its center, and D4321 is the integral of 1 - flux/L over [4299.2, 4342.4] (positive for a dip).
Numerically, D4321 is 8.09 angstroms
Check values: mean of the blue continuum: 6.63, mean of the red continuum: 13.4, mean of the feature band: 6.8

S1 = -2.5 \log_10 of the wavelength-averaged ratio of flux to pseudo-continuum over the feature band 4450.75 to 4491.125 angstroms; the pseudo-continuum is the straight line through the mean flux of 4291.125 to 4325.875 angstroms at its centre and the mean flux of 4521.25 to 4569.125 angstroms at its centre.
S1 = -0.20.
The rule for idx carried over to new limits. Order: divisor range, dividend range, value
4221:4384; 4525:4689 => 1.35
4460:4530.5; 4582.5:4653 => 0.64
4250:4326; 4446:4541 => 2.40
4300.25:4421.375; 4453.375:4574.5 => 1.50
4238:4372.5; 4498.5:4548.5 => 2.04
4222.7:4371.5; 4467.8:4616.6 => 1.89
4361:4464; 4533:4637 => 0.98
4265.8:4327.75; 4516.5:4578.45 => 2.51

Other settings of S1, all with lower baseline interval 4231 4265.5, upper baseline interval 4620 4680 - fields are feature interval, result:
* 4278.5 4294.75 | 0.263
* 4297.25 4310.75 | 0.216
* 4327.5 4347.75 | -0.171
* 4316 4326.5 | 0.038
